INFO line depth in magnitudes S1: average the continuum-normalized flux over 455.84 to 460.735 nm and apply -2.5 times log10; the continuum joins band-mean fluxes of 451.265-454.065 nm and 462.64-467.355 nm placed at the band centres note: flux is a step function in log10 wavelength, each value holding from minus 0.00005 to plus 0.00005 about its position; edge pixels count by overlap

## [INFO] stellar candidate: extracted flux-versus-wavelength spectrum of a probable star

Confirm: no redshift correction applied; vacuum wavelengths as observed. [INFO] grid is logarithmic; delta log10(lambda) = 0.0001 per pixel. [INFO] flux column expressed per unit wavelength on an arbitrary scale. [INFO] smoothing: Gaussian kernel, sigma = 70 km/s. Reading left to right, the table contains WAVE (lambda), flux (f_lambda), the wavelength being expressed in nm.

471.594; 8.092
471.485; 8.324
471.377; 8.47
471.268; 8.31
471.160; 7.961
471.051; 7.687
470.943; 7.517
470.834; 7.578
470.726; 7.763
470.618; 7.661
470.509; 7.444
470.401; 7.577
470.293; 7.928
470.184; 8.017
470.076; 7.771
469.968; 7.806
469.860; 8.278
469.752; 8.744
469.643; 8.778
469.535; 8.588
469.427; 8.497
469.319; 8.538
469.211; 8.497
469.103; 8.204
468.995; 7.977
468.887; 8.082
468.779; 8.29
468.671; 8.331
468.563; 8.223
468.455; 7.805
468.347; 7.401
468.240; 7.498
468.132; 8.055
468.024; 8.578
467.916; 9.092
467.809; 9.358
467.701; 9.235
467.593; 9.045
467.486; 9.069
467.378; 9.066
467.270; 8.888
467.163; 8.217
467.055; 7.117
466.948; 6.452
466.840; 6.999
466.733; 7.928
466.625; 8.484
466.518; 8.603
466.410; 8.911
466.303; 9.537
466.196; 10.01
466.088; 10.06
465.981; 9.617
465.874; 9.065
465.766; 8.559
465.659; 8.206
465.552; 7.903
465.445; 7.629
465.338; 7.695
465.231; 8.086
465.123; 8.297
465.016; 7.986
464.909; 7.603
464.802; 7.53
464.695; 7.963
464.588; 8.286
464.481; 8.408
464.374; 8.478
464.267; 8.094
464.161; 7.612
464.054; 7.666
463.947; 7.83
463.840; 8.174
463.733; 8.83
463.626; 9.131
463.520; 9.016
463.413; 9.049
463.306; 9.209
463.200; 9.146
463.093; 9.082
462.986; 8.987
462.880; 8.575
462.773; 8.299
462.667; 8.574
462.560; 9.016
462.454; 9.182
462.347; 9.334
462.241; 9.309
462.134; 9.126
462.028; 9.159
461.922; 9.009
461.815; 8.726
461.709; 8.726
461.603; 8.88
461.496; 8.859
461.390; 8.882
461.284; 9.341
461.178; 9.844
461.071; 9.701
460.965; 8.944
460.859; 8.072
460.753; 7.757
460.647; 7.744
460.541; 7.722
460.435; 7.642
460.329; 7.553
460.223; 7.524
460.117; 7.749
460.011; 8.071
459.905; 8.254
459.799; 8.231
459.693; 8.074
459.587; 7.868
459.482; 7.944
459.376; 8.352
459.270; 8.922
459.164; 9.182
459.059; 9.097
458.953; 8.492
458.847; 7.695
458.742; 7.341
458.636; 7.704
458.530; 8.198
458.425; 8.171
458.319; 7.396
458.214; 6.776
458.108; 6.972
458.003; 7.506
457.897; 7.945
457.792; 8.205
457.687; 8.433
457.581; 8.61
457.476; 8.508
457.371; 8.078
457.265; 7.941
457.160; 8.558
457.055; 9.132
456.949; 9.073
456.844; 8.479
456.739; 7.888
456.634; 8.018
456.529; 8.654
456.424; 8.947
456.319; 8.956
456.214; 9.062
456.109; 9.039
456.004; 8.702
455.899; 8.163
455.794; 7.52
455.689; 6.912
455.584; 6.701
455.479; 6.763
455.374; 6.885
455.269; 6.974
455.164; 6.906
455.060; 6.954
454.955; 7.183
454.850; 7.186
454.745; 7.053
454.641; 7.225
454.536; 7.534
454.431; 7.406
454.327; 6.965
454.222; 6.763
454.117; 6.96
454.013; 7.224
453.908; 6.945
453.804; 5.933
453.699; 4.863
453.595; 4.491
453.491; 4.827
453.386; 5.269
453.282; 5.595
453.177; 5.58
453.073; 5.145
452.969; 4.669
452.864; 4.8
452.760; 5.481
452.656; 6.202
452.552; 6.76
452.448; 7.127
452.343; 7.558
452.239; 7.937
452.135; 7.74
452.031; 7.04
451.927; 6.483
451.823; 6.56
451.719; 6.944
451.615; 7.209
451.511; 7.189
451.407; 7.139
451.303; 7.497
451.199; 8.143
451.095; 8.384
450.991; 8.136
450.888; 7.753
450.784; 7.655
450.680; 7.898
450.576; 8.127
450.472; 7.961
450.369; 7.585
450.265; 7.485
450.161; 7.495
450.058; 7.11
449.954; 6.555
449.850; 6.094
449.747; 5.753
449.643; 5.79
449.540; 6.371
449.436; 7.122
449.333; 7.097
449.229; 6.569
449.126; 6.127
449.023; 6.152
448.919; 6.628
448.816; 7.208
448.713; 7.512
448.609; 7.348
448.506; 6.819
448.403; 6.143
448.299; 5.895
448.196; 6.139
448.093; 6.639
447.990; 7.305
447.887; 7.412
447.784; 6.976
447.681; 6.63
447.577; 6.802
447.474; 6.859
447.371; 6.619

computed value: -0.13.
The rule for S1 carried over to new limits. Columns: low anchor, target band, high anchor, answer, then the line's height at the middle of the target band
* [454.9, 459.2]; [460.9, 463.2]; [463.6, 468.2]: -0.101 mag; 8.22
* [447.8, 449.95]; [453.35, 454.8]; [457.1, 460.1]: 0.158 mag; 7.4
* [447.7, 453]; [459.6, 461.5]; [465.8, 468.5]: -0.050 mag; 7.93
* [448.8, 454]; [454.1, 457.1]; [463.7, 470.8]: -0.091 mag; 7.1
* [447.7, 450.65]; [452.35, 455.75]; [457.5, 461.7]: 0.175 mag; 7.48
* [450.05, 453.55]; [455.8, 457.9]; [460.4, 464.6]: -0.104 mag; 7.74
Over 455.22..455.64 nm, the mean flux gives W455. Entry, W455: 6.82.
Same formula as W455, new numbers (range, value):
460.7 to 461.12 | 8.62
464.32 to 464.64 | 8.39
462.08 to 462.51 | 9.24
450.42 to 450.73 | 8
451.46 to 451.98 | 6.88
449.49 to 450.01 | 6.12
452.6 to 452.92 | 5.5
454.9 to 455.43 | 6.98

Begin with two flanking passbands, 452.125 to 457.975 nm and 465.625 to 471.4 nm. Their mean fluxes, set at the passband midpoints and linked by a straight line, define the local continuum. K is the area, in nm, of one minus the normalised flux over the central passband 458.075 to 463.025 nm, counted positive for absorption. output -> -0.47 nm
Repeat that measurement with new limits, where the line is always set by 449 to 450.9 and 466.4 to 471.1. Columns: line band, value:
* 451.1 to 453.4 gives 0.17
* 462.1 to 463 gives -0.13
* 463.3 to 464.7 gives -0.09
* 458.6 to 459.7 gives -0.10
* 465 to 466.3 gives -0.11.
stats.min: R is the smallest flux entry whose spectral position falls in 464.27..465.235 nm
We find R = 7.53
